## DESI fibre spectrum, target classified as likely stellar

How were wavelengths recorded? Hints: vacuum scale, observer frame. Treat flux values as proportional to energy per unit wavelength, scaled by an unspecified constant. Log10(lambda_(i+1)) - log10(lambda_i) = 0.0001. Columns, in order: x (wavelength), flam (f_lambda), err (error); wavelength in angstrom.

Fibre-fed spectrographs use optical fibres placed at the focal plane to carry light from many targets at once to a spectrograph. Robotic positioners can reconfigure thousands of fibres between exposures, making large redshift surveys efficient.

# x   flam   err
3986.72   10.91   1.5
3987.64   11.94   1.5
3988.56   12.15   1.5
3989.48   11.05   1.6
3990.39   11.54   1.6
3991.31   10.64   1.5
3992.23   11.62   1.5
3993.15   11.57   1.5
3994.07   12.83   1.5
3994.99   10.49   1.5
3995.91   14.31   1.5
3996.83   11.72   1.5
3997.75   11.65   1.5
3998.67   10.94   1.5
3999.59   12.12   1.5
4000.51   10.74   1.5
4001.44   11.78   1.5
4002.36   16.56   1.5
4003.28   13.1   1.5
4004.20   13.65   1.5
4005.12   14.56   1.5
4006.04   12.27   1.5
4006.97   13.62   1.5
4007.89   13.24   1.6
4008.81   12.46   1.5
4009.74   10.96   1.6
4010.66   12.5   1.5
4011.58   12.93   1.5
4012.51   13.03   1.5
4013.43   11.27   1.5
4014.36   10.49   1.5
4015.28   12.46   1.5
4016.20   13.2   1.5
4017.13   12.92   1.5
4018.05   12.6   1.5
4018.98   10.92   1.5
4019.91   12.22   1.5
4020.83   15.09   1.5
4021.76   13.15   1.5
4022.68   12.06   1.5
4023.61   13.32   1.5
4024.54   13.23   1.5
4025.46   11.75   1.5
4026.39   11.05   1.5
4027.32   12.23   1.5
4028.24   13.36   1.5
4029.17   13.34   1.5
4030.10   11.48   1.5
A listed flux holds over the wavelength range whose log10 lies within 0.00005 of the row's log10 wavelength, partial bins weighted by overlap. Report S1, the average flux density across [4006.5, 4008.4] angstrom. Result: 13.4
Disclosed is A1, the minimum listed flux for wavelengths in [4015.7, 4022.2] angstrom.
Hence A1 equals 10.92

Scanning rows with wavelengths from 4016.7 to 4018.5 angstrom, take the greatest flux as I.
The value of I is 12.92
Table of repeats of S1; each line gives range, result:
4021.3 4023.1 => 12.7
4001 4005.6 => 14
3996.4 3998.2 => 11.7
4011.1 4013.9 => 12.4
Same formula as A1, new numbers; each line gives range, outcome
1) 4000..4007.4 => 10.74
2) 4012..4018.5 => 10.49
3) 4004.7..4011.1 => 10.96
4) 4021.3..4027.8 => 11.05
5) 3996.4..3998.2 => 11.65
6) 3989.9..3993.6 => 10.64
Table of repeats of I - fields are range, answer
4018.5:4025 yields 15.09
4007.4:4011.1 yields 13.24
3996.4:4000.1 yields 12.12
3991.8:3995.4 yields 12.83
